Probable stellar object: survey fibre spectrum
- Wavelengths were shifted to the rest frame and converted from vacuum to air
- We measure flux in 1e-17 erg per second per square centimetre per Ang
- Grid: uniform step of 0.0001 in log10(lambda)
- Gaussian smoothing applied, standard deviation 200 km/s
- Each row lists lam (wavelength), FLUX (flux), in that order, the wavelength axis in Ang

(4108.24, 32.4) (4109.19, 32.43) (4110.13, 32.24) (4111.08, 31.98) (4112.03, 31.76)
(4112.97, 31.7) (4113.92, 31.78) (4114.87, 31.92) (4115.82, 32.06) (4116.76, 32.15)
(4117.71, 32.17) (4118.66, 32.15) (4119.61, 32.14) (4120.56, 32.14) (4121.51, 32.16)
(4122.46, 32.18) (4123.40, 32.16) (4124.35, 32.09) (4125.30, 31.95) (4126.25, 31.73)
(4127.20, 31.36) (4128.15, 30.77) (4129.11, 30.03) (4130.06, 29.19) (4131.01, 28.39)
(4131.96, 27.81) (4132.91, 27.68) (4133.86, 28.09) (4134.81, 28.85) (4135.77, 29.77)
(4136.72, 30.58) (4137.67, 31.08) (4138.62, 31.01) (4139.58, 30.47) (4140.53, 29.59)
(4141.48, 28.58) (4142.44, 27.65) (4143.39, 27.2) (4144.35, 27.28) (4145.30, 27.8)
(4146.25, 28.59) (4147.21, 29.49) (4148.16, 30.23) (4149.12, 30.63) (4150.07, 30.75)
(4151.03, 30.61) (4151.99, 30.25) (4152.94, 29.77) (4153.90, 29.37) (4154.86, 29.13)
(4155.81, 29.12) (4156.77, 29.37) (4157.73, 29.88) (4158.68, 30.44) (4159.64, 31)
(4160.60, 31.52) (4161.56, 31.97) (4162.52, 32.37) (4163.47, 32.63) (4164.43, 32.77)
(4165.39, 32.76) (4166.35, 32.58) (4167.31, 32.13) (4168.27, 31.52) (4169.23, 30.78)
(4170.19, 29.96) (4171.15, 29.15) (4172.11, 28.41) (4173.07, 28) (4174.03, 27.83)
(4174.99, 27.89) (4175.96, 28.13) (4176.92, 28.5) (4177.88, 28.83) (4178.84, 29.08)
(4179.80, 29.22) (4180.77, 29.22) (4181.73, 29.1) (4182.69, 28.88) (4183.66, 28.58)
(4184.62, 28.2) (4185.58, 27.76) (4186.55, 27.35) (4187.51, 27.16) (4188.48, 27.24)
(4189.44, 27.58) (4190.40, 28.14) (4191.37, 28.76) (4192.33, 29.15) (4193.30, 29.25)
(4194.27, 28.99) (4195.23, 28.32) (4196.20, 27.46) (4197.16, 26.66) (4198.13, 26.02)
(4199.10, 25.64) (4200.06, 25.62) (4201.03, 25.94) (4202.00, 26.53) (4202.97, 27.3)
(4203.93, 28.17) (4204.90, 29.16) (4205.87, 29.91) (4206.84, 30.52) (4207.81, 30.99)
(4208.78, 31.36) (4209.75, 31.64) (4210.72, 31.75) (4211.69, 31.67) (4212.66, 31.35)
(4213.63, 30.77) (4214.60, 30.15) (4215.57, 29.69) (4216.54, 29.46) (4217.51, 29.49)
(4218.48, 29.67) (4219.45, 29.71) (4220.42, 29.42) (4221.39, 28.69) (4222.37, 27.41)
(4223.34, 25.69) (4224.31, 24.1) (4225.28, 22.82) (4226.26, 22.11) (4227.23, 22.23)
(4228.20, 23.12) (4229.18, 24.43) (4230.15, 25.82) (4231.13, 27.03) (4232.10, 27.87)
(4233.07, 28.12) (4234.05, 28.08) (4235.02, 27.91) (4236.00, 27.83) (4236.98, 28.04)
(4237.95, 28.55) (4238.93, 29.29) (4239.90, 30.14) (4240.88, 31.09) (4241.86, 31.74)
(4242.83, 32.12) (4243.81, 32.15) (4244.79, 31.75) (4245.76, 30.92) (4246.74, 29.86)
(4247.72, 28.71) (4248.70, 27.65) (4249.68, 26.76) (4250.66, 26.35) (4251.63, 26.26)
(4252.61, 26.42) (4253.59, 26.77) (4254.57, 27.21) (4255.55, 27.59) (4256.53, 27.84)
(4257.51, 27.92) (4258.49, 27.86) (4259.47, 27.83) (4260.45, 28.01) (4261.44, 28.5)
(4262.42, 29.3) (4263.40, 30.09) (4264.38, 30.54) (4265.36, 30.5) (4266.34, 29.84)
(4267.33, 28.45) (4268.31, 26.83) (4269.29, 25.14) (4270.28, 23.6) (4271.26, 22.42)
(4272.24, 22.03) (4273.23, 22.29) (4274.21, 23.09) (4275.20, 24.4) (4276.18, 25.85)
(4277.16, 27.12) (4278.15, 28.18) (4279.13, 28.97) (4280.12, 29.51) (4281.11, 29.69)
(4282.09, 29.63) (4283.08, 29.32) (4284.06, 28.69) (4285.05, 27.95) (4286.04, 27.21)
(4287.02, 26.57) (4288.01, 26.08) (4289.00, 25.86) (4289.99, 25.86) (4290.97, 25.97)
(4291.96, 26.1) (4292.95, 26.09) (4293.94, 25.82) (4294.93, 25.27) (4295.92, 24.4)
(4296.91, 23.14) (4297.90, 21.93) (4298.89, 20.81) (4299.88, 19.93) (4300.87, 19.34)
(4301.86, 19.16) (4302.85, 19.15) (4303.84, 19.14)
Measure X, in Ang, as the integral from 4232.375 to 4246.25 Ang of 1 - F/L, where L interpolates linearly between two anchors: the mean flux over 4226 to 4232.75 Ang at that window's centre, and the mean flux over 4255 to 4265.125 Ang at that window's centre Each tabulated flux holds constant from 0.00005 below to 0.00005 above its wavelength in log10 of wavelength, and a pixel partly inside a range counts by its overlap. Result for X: -1.98 Ang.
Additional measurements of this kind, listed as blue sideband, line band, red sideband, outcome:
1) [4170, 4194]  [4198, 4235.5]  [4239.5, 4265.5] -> 1.02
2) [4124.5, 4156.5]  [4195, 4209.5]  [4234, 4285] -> 0.36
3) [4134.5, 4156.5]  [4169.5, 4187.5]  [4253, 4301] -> 0.10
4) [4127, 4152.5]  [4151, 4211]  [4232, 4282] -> -0.74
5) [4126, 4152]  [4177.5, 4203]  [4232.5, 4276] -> 0.79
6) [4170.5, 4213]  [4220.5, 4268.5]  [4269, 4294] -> -1.22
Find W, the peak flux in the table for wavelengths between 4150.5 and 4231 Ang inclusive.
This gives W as 32.77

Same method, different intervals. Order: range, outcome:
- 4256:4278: 30.54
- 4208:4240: 31.75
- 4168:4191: 31.52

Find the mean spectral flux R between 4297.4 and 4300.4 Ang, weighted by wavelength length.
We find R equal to 20.9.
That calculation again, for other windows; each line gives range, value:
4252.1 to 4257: 27.1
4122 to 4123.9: 32.3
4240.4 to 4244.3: 31.8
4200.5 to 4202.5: 26.1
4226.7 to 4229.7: 23.3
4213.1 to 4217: 30.1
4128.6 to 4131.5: 29.1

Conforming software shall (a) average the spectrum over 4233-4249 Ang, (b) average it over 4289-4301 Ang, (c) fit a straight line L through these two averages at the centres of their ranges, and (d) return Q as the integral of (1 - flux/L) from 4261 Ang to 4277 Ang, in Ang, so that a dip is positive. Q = 0.2 Ang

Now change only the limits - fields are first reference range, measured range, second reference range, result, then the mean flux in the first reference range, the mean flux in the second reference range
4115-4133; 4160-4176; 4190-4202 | -0.99 Ang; 31.2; 27.4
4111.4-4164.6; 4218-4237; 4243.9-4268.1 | 1.64 Ang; 30.4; 28.5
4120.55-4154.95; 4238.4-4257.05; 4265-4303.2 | -1.70 Ang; 29.9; 25.4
